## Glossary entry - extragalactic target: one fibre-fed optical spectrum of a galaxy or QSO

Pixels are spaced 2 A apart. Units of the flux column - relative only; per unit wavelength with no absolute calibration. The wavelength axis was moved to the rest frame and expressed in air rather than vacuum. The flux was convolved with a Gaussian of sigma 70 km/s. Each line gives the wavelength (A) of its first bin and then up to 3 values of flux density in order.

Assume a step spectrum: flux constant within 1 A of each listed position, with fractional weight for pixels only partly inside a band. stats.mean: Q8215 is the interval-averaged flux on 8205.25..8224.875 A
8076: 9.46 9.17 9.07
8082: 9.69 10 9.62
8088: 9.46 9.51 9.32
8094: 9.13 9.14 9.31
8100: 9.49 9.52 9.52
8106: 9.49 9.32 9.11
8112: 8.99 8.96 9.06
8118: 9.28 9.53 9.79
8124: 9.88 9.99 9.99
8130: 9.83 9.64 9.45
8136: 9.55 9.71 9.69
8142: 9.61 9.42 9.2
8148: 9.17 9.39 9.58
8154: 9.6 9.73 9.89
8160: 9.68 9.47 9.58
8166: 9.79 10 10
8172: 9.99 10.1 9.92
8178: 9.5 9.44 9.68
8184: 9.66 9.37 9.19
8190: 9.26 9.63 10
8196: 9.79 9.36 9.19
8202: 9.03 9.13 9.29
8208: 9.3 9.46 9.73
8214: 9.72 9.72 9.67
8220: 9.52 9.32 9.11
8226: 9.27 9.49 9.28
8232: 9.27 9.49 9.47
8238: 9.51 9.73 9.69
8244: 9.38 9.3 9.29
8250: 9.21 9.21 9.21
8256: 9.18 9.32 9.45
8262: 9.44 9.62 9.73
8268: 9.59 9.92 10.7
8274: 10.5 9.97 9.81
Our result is 9.49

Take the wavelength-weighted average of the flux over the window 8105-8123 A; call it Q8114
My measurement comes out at 9.28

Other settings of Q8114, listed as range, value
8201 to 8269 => 9.42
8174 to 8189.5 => 9.56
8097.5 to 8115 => 9.3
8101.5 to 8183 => 9.59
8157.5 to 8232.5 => 9.55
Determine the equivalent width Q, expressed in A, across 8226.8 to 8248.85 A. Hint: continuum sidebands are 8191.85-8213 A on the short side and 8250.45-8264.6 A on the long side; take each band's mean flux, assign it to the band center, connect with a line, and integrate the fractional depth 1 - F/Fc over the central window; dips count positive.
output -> -0.2 A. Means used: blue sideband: 9.44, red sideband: 9.33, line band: 9.44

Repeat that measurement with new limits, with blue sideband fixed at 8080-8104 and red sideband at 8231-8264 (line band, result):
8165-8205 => -0.8 A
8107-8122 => 0.4 A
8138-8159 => -0.2 A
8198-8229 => 0.0 A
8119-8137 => -0.6 A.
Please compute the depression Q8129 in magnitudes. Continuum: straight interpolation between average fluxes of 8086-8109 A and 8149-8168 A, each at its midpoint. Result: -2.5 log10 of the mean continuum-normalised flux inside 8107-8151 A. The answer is 0.005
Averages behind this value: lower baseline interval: 9.39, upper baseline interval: 9.65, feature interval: 9.48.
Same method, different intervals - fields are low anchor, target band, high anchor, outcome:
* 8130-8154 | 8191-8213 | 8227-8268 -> 0.00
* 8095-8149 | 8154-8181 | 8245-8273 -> -0.03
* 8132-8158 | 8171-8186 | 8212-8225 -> -0.02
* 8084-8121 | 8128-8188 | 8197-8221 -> -0.03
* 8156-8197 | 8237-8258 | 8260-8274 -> 0.05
